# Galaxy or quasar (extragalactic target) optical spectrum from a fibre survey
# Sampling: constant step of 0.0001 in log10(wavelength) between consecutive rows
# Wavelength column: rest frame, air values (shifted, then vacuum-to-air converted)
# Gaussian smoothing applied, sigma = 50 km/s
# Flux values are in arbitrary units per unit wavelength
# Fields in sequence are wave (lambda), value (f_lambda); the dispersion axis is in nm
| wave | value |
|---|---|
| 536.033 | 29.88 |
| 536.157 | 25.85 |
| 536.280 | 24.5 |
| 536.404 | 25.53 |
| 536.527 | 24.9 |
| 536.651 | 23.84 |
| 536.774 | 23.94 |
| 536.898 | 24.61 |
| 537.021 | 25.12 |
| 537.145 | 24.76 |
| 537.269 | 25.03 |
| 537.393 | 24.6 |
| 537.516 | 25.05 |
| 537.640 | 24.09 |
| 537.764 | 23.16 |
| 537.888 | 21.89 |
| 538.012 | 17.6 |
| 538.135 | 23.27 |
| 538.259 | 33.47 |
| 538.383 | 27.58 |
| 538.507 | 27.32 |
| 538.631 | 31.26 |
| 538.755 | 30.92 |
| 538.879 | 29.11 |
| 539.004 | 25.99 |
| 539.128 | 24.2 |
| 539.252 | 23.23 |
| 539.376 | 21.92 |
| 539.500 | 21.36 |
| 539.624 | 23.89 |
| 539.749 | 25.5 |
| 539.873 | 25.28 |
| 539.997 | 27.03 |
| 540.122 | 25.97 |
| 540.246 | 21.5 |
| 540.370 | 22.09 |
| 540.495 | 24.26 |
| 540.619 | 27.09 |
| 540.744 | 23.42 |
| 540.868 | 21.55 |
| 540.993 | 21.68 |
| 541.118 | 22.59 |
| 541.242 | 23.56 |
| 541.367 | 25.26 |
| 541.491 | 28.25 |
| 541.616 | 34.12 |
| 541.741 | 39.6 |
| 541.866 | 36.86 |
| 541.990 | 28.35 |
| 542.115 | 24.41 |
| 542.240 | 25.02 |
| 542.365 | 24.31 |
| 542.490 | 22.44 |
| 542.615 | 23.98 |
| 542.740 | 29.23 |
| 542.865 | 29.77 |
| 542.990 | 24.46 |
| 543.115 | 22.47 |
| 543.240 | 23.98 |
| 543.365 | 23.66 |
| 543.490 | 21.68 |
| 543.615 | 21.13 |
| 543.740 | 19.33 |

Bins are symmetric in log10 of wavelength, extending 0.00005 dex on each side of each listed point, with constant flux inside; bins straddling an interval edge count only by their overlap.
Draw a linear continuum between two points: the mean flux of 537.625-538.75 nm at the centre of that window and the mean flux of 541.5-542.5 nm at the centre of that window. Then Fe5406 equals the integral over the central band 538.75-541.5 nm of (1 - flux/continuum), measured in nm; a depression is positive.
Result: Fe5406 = 0.33 nm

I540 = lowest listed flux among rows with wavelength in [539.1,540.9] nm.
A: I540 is 21.36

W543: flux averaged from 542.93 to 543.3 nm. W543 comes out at 23.6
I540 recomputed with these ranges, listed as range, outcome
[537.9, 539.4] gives 17.6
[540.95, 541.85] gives 21.68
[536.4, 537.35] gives 23.84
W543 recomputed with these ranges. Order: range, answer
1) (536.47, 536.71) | 24.3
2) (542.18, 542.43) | 24.6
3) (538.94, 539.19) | 25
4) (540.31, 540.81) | 24.2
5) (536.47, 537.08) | 24.5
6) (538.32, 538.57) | 27.5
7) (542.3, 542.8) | 25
